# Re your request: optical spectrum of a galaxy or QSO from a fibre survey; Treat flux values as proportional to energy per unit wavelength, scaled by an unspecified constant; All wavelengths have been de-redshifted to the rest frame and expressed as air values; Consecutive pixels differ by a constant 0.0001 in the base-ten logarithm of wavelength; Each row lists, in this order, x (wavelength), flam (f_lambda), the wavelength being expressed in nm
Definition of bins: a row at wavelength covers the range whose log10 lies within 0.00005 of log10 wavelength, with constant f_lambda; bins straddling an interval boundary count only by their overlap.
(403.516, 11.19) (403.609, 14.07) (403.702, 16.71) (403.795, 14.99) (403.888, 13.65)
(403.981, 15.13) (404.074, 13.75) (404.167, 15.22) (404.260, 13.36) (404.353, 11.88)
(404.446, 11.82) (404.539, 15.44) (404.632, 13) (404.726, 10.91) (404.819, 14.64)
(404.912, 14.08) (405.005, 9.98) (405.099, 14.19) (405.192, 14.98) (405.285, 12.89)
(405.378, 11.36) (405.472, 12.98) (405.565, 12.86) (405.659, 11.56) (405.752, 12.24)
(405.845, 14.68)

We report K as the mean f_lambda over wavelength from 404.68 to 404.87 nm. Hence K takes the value 12.8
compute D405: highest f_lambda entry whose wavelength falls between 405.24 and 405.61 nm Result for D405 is 12.98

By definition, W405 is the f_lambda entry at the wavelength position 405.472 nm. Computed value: 12.98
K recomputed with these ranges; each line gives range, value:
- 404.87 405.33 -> 13.2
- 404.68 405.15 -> 12.8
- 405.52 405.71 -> 12.2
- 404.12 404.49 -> 13.1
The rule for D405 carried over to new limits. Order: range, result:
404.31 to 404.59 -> 15.44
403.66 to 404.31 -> 16.71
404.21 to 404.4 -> 13.36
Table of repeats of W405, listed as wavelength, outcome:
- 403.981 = 15.13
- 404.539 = 15.44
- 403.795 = 14.99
